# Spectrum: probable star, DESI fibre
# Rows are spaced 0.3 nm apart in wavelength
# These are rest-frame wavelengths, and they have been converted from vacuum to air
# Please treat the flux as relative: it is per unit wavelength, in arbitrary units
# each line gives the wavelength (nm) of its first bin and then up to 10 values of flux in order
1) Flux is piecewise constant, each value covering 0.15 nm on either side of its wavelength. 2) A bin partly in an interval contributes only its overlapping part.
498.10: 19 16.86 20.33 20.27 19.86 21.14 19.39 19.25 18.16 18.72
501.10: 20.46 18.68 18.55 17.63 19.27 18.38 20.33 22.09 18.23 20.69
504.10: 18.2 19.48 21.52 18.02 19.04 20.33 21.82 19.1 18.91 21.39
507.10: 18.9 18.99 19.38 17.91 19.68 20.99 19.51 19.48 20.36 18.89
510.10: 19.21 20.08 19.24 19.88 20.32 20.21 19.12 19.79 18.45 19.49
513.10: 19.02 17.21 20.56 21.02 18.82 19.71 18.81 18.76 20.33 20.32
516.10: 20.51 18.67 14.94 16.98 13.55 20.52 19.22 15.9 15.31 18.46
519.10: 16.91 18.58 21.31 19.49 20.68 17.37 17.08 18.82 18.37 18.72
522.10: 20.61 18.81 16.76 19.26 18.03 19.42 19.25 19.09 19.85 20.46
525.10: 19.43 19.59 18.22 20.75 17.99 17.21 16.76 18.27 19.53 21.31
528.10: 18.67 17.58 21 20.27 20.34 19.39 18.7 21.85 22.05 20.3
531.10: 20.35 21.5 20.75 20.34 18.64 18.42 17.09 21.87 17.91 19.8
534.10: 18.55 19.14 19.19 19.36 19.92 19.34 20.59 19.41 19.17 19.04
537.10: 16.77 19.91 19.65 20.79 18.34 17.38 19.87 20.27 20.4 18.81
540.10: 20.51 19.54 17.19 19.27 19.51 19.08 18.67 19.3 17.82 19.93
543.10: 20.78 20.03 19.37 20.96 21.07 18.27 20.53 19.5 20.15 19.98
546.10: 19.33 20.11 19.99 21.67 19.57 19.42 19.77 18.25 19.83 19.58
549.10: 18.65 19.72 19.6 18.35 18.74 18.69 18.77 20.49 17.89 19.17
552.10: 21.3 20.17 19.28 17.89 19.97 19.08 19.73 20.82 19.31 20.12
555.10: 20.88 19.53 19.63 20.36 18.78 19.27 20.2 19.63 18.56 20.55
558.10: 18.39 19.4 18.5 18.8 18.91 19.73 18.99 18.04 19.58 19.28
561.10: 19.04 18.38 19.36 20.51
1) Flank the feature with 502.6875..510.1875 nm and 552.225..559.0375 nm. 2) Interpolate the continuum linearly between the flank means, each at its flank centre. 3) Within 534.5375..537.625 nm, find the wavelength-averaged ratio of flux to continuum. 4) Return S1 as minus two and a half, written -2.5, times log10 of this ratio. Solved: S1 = 0.018 mag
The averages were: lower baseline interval 19.7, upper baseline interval 19.5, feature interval 19.3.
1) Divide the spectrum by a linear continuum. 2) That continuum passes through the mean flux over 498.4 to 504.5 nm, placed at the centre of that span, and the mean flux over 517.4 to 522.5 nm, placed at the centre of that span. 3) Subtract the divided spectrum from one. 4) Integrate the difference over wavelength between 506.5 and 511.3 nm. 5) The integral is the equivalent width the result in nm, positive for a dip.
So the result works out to -0.14 nm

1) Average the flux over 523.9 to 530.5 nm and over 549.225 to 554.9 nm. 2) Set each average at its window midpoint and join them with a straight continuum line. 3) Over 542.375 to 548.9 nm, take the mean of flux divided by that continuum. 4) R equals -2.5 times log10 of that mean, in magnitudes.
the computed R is -0.02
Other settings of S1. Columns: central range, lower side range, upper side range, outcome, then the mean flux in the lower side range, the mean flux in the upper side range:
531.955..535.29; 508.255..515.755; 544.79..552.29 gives 0.03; 19.6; 19.6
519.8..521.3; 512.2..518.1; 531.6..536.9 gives 0.01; 18.8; 19.4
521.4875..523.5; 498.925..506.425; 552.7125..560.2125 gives 0.05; 19.5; 19.4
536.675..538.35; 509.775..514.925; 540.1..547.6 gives 0.03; 19.5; 19.7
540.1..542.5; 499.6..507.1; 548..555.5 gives 0.03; 19.5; 19.4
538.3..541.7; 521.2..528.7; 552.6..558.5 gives 0.00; 19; 19.6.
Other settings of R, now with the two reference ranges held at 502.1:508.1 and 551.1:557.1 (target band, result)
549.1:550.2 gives 0.031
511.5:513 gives 0.013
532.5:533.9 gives 0.036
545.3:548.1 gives -0.016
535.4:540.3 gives 0.014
